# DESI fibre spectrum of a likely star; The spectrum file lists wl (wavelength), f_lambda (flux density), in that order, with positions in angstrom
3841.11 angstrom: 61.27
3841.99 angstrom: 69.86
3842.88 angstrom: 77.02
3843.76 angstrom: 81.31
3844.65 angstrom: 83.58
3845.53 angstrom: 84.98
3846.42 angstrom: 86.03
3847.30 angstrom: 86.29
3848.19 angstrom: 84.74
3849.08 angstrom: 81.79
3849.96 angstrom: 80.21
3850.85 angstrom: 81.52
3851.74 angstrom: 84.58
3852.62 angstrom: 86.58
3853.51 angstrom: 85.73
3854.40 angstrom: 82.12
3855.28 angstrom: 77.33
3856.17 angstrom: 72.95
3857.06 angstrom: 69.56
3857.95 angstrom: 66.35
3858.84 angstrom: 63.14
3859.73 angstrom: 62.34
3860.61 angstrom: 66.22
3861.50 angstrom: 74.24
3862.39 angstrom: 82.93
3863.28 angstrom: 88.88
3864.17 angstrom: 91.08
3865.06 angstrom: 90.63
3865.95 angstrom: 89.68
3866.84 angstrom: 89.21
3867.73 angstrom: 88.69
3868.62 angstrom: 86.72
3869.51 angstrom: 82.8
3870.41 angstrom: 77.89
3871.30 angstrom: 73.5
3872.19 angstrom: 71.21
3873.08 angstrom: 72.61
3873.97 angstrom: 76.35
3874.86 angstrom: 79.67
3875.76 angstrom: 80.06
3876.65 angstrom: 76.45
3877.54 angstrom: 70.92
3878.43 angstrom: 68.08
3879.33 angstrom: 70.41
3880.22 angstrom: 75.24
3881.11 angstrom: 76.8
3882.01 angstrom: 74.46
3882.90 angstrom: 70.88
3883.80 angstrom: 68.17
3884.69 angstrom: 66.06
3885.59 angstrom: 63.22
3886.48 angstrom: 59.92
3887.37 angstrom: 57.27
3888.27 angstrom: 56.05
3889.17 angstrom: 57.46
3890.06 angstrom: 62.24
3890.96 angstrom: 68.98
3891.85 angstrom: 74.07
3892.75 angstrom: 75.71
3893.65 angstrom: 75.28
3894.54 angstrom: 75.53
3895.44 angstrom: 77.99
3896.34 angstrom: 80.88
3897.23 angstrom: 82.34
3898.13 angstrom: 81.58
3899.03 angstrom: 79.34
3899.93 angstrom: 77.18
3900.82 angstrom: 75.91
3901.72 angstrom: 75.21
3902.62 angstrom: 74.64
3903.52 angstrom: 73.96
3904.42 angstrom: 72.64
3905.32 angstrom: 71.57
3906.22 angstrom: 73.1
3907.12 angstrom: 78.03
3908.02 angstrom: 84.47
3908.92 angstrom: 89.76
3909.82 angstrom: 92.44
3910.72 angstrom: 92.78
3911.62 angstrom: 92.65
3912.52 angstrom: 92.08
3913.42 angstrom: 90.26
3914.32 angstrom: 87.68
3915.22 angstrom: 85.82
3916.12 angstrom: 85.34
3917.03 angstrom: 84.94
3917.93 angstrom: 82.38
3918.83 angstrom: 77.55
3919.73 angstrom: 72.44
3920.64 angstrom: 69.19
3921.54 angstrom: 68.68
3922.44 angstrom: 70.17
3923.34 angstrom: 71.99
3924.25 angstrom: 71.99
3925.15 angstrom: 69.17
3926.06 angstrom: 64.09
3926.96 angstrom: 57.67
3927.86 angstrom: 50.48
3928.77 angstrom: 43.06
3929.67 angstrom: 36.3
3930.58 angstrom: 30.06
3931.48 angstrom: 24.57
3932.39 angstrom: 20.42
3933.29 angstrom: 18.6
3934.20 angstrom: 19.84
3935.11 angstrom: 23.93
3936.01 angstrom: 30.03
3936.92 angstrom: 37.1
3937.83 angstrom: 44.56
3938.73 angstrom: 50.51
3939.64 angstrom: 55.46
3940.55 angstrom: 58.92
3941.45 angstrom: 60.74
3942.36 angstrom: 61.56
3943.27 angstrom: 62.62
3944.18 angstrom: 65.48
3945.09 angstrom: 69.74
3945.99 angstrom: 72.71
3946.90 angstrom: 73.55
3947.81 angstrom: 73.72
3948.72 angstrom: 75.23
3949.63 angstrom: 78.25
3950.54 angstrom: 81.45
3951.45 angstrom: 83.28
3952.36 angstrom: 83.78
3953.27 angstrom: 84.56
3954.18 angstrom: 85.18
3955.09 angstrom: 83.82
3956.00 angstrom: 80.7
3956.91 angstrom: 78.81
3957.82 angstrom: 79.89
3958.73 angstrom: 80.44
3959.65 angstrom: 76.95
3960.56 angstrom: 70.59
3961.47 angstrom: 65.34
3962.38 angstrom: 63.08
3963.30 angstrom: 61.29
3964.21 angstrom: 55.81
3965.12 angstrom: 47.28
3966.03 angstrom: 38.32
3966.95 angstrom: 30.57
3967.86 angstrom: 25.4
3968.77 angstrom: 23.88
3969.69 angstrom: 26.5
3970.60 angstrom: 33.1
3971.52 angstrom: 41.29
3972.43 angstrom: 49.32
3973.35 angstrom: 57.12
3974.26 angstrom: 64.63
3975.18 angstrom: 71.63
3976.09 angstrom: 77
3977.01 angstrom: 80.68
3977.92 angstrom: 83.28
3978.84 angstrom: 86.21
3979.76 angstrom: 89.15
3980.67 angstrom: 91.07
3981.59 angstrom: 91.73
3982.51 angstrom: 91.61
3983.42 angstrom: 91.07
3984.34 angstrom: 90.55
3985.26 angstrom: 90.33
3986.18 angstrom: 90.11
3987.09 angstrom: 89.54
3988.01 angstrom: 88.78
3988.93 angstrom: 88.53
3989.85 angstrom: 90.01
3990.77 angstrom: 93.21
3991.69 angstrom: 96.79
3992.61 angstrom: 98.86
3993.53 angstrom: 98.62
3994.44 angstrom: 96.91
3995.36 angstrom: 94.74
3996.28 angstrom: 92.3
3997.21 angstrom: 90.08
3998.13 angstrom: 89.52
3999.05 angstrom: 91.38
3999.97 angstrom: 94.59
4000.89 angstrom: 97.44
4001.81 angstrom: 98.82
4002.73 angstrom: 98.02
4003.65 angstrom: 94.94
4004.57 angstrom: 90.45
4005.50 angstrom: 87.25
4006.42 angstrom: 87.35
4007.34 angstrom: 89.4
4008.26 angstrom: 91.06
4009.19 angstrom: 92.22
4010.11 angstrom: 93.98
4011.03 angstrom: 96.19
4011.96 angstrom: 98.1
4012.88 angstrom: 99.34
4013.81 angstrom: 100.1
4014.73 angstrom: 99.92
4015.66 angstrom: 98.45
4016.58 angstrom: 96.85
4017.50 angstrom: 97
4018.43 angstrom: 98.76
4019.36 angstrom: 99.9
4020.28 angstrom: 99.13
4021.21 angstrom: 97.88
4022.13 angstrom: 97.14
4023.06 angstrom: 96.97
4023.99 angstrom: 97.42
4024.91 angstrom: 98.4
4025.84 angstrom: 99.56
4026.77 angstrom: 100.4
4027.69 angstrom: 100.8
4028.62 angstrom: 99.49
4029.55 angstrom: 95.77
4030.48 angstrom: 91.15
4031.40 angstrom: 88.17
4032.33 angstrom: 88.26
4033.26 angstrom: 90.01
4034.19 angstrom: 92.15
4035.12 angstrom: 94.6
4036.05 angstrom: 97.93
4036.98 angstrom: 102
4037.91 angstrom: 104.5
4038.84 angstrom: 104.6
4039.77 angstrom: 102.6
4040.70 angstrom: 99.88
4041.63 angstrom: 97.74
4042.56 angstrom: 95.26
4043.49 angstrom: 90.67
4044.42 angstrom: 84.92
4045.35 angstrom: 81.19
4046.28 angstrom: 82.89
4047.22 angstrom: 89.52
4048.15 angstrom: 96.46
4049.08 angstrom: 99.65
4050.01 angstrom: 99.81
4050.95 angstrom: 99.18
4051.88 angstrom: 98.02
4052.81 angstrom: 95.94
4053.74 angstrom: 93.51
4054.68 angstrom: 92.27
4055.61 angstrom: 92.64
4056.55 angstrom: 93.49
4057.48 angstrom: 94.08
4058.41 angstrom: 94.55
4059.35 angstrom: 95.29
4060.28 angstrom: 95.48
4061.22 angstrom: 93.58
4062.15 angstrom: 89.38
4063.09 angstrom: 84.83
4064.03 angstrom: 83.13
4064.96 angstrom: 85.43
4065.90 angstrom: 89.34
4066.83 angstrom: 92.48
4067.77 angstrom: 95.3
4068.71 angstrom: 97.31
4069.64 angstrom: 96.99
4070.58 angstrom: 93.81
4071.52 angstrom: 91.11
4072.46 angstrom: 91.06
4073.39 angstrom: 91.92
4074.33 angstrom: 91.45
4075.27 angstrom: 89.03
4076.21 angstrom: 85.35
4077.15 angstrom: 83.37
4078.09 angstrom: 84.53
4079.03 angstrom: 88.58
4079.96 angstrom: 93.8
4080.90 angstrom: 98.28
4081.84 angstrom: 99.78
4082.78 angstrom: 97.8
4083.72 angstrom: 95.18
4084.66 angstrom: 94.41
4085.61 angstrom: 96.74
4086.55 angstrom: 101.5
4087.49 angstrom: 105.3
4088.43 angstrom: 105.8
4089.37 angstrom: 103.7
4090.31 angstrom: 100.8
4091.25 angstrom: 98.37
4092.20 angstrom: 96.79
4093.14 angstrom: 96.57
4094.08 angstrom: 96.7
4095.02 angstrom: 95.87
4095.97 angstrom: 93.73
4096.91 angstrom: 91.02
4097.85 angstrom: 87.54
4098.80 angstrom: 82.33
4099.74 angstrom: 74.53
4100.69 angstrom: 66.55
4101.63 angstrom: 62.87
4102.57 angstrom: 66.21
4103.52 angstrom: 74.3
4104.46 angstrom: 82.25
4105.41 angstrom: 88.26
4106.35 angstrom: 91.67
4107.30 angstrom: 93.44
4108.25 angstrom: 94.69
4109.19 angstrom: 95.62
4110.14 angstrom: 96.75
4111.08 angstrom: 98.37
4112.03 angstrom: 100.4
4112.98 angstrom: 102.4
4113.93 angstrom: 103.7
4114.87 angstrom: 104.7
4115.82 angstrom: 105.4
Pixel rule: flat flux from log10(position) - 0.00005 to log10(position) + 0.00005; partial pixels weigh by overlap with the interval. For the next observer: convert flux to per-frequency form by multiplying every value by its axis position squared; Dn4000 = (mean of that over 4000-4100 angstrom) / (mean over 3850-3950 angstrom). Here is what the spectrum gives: 1.45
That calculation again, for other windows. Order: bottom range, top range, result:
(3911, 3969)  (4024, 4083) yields 1.58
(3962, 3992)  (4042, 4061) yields 1.40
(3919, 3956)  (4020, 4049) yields 1.69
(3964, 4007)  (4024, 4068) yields 1.24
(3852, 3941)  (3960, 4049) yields 1.30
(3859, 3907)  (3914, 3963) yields 0.88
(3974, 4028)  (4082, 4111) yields 1.03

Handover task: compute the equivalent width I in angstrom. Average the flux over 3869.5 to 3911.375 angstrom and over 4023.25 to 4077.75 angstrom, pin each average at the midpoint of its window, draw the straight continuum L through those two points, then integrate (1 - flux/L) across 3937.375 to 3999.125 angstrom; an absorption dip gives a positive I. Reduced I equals 7.93 angstrom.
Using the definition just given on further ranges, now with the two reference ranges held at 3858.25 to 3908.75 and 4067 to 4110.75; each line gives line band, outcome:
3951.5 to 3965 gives 1.0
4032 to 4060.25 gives -2.2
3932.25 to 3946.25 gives 5.7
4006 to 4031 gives -3.2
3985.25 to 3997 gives -1.3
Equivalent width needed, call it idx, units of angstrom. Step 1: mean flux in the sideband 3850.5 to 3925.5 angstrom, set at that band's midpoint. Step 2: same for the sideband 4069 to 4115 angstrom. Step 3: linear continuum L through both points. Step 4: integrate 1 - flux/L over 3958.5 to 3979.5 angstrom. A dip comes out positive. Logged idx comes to 6.6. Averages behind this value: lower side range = 76.7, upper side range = 92.1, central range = 57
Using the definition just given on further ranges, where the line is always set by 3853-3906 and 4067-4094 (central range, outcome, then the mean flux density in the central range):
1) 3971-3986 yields 1.2 angstrom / 78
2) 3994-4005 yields -0.9 angstrom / 94.1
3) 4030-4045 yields -0.7 angstrom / 95.2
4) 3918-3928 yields 1.3 angstrom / 68.7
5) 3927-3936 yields 5.5 angstrom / 31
